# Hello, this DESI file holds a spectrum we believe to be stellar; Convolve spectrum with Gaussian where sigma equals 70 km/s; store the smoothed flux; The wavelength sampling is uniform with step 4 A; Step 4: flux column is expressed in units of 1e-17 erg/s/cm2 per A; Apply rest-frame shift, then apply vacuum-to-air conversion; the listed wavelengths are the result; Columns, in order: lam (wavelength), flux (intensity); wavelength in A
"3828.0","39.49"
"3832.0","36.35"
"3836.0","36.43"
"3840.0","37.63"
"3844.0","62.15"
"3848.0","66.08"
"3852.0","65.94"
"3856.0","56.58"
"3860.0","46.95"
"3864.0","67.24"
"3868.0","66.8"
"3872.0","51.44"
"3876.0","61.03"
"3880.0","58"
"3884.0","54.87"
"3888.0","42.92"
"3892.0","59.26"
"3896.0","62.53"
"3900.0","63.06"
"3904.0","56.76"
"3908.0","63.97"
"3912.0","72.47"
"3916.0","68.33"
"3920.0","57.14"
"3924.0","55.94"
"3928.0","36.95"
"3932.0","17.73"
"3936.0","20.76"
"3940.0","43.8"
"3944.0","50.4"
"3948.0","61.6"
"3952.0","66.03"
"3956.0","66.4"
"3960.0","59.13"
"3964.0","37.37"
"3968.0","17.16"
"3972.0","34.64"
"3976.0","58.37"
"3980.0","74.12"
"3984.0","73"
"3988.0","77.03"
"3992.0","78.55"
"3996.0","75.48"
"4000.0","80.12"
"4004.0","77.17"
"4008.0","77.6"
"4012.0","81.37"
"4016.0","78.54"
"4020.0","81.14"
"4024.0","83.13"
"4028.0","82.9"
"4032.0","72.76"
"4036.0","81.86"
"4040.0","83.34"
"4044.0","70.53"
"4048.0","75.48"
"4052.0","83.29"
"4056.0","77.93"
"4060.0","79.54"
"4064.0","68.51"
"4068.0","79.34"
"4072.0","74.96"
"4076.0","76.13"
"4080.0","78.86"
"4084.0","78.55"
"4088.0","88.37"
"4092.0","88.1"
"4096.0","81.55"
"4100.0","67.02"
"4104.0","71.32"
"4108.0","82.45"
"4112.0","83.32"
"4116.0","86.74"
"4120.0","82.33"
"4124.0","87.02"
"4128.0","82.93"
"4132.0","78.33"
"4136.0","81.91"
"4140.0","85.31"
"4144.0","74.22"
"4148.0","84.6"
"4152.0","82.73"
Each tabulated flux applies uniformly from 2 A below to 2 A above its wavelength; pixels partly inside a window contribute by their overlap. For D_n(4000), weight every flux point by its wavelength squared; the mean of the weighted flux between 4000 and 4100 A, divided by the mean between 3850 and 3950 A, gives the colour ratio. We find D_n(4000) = 1.6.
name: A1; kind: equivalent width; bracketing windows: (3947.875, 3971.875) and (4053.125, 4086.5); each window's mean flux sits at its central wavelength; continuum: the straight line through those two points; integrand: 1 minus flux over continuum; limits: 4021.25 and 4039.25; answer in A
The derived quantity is -3.6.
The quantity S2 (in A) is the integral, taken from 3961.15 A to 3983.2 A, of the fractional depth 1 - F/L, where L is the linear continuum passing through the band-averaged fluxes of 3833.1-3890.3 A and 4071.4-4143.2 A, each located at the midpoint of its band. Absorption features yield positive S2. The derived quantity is 6.7 A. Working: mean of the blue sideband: 55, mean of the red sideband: 80.8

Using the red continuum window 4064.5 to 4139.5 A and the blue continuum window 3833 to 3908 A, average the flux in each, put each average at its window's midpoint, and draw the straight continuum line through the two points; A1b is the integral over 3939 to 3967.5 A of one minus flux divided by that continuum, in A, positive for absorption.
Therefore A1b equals 5.06 A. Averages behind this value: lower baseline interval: 56.4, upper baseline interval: 80.4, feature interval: 53.4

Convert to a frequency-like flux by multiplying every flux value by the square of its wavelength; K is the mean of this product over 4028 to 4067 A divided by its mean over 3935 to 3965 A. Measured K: 1.56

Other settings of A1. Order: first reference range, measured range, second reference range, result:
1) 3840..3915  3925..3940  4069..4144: 8.1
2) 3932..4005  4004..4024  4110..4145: -4.8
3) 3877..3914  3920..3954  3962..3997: 8.0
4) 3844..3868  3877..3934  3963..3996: 4.6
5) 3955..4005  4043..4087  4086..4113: -1.3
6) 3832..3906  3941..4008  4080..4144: 5.3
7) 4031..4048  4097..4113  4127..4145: 0.7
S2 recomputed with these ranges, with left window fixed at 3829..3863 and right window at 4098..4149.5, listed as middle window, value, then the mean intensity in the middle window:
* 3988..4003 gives -2.4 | 77.9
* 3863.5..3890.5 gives -1.3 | 57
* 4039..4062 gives -1.7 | 78.1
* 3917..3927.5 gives 0.8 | 54.9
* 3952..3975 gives 6.4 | 45.6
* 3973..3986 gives -0.1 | 65.9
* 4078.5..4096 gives -1.5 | 83.4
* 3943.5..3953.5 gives 0.3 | 60.4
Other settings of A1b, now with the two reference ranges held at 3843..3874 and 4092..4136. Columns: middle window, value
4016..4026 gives -1.11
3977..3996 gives -1.12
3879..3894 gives 2.18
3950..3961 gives 0.61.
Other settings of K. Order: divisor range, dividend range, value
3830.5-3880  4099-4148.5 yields 1.68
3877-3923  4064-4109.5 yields 1.44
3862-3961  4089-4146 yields 1.62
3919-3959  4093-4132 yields 1.84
